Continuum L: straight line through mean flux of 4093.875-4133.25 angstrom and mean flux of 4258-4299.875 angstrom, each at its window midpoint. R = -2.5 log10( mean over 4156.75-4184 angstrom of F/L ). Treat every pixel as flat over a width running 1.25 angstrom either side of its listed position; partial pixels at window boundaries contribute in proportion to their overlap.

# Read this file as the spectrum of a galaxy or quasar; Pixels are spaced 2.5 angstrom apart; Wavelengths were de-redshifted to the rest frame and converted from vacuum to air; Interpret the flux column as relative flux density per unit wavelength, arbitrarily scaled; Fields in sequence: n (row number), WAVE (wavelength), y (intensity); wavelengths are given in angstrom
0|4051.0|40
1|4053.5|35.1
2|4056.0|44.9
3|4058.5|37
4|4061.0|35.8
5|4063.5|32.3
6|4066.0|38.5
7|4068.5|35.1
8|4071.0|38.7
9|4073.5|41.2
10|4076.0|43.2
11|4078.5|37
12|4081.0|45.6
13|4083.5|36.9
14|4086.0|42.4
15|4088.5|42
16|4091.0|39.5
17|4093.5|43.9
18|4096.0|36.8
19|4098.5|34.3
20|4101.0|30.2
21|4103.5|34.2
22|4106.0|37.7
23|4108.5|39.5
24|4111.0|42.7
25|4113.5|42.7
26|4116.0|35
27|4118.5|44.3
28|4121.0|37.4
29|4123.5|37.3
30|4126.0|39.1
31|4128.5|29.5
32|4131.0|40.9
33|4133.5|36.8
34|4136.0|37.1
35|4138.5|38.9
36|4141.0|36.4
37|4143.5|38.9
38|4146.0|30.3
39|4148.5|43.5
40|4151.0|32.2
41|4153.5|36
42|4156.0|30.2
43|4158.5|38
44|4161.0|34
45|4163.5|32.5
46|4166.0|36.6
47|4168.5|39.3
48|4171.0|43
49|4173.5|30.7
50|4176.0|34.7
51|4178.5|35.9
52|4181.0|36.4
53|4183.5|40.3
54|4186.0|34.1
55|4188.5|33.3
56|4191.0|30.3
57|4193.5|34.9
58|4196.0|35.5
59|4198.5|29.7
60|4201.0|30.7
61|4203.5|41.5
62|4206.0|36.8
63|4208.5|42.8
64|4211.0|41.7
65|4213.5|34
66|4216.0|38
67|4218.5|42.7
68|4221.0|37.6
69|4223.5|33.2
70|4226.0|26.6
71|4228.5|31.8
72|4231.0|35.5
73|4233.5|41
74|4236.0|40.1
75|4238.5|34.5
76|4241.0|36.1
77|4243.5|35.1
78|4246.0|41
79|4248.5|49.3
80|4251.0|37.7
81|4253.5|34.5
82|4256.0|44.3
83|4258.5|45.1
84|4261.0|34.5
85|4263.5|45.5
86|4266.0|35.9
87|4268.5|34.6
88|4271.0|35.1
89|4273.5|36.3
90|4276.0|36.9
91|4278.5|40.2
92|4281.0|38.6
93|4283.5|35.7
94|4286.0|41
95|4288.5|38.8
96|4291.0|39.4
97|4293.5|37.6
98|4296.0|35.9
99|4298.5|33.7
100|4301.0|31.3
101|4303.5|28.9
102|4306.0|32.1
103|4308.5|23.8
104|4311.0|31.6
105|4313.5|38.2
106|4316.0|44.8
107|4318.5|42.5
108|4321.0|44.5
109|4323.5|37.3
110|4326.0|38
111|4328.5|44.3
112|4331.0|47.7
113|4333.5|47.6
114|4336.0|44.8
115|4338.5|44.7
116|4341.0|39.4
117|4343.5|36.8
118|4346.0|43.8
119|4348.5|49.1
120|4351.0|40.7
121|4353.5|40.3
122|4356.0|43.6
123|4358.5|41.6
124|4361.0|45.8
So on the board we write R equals 0.04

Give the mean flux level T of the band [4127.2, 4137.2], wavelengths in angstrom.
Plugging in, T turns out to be 36.1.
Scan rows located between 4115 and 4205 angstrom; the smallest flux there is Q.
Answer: 29.5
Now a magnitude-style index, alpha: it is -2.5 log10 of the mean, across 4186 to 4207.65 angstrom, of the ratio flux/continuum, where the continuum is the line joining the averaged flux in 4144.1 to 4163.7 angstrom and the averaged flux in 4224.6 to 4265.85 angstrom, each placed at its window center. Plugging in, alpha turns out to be 0.07 mag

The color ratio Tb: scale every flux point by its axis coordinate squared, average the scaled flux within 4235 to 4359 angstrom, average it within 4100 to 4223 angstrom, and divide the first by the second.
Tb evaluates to 1.1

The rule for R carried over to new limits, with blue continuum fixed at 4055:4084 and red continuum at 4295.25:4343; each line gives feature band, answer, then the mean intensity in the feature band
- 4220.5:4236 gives 0.12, 34.6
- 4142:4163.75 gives 0.10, 35.2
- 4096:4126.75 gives 0.03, 37.8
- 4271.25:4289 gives 0.01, 38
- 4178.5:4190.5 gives 0.09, 35.7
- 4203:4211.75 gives -0.05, 40.6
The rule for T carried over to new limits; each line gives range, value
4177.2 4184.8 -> 37.5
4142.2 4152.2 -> 36.2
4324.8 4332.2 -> 43.3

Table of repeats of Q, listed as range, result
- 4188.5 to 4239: 26.6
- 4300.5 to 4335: 23.8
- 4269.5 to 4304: 28.9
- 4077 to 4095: 36.9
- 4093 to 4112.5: 30.2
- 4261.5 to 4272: 34.6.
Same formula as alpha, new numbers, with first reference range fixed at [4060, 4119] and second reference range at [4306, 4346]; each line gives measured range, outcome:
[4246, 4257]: -0.042 mag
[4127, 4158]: 0.088 mag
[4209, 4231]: 0.104 mag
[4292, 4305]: 0.192 mag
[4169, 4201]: 0.131 mag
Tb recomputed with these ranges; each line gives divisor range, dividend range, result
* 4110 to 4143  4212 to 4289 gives 1.05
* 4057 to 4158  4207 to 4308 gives 1.06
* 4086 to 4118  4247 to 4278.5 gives 1.10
